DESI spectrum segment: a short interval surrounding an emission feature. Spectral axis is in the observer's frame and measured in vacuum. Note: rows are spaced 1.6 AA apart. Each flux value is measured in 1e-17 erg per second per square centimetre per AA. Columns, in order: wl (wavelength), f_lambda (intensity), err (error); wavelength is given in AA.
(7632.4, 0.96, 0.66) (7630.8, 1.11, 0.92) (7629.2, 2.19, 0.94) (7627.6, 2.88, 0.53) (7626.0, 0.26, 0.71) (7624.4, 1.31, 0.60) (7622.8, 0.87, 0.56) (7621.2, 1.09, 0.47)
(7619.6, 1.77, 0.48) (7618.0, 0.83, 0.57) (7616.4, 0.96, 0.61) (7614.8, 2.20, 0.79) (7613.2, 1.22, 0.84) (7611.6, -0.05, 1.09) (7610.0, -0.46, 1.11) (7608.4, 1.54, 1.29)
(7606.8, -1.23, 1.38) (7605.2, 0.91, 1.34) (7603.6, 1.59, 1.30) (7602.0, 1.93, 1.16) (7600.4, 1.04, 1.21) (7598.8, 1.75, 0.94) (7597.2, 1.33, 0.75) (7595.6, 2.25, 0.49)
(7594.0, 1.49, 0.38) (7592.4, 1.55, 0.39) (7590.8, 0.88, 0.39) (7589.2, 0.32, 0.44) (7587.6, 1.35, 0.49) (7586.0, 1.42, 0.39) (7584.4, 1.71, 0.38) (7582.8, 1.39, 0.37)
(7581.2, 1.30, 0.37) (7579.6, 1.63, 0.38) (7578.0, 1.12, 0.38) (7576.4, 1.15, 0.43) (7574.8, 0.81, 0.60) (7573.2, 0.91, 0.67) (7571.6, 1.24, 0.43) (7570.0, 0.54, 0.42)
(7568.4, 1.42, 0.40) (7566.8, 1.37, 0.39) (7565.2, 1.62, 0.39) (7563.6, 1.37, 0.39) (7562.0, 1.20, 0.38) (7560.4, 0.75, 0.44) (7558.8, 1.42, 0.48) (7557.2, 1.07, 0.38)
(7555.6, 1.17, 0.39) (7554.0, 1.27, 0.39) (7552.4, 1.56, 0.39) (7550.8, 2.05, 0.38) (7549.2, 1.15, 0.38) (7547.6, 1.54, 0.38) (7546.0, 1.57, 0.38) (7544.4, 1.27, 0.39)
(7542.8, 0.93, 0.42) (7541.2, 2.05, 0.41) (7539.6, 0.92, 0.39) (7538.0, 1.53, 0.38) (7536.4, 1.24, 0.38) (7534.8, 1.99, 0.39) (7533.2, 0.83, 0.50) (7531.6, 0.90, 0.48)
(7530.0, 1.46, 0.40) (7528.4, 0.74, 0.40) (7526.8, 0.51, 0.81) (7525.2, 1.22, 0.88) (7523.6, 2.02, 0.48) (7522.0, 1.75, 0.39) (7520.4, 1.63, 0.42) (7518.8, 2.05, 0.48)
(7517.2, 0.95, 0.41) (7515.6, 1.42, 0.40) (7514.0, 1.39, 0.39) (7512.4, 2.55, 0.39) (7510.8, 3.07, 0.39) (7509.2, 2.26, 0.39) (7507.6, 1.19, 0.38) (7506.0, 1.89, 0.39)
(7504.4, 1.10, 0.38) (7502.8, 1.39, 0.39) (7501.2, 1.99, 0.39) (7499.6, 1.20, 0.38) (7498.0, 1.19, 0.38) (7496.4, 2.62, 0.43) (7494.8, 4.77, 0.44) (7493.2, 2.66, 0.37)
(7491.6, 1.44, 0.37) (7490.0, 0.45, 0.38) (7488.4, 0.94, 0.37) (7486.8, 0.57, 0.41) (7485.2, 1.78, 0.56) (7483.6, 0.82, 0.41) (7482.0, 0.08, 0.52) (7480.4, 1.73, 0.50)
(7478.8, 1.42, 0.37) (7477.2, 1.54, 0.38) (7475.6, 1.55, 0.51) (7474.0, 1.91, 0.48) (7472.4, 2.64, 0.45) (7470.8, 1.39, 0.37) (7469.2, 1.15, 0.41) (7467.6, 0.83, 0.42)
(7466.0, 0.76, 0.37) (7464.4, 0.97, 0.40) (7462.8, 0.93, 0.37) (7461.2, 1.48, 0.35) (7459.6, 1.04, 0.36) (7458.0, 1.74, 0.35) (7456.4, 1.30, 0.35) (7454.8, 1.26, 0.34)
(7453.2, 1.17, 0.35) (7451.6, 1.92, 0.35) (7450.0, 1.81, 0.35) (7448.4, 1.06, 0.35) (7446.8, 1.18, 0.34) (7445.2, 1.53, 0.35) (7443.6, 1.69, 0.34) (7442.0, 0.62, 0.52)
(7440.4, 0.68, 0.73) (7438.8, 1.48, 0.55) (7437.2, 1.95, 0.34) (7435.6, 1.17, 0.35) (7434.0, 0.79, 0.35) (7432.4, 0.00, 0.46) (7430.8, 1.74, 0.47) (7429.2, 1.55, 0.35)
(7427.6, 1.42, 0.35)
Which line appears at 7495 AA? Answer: [S II] 6716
